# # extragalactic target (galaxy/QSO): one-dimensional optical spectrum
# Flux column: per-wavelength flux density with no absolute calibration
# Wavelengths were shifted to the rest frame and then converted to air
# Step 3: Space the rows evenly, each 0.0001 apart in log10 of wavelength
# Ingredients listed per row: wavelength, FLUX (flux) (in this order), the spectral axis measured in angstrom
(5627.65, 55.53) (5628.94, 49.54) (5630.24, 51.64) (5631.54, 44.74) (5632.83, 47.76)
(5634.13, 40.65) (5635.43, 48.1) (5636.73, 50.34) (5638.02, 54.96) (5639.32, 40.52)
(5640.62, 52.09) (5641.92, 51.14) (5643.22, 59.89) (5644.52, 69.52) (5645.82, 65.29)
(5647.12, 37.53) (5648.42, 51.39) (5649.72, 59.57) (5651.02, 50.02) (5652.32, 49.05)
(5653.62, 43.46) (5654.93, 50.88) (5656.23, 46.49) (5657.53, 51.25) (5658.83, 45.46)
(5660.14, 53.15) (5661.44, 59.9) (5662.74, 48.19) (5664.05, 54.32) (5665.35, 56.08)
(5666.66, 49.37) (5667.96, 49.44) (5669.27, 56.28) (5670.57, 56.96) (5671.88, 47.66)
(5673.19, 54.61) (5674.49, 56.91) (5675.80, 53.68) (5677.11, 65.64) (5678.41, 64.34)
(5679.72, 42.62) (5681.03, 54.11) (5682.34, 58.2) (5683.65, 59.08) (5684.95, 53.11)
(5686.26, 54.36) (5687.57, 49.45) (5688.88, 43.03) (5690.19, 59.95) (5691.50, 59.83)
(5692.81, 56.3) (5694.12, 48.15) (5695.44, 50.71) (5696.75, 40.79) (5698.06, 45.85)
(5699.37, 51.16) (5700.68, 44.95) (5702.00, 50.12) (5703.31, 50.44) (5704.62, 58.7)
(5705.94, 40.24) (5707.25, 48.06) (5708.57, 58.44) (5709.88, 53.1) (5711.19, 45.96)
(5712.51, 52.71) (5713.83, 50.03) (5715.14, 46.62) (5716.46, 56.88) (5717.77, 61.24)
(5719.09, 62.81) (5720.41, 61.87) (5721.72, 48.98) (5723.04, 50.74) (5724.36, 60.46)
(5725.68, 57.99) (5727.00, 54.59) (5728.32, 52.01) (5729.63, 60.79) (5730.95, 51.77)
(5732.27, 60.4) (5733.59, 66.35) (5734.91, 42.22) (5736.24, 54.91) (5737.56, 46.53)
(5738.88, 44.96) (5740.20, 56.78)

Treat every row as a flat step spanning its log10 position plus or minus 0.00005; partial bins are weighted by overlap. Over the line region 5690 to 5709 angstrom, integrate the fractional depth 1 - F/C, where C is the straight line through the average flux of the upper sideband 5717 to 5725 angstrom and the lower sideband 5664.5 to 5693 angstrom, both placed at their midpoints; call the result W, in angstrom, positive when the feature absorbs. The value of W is 1.9 angstrom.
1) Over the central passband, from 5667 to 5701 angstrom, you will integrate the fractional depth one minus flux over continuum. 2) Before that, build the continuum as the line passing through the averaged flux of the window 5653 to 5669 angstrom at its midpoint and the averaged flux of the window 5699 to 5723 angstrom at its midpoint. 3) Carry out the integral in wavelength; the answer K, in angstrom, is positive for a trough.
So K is -1.01 angstrom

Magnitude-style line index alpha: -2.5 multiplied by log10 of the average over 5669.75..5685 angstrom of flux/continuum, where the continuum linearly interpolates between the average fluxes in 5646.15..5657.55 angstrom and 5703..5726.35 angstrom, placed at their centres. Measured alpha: -0.096 mag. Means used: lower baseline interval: 49.2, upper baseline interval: 53.7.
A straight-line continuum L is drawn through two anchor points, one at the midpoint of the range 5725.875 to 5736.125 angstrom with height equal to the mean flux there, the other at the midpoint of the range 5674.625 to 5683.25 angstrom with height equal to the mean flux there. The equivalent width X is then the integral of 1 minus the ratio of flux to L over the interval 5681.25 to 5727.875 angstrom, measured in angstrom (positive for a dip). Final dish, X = 2.7 angstrom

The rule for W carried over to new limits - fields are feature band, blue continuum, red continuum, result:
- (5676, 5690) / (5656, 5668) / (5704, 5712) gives -0.91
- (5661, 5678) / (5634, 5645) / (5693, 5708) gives -1.46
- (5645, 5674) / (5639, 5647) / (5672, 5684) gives 2.15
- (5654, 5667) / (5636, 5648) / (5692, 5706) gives 0.17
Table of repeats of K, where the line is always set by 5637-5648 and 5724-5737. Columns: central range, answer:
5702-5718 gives 1.1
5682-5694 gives 0.1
